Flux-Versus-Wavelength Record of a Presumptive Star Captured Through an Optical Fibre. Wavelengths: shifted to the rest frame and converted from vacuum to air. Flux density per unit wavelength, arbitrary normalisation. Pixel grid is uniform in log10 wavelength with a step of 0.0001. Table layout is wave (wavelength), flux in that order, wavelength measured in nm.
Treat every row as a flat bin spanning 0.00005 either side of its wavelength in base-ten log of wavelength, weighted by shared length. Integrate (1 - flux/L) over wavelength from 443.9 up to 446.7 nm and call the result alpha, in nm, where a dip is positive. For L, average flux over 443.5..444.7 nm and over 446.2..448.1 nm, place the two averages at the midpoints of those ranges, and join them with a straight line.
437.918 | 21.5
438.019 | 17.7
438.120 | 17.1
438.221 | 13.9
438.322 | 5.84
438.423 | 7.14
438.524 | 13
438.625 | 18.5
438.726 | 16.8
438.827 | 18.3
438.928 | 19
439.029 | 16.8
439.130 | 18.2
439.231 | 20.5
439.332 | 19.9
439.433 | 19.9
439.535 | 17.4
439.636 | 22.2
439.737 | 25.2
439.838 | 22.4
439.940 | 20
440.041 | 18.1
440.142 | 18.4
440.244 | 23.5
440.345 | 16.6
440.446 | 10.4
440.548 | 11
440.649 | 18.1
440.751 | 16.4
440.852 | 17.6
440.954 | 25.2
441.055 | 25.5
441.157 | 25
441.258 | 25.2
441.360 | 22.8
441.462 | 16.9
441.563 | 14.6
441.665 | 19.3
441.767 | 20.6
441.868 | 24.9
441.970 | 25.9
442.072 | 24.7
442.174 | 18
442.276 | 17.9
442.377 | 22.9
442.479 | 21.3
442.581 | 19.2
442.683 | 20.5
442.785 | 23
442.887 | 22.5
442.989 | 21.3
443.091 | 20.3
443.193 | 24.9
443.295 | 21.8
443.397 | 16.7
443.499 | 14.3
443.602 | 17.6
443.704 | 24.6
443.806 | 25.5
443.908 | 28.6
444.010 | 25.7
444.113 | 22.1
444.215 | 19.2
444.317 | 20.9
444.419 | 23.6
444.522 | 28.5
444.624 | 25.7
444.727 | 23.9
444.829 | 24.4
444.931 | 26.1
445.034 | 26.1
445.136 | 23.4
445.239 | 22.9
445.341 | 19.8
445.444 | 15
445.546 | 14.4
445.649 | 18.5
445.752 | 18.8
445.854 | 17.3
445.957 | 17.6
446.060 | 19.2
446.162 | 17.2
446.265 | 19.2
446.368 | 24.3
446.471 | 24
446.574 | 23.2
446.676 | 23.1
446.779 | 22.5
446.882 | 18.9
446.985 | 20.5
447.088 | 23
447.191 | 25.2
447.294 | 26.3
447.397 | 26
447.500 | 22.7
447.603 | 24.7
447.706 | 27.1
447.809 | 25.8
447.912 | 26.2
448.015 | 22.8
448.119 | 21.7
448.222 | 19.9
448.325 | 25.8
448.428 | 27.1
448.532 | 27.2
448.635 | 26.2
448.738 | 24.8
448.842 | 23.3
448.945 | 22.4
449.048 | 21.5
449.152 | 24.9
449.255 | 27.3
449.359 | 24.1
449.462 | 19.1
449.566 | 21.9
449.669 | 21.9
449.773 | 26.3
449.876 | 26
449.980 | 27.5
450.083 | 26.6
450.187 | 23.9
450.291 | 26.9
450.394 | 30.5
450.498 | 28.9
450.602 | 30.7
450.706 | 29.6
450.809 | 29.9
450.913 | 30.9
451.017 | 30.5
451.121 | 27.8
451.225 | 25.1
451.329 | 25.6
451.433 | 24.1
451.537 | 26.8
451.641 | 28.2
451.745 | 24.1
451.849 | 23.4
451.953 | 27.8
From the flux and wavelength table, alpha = 0.203 nm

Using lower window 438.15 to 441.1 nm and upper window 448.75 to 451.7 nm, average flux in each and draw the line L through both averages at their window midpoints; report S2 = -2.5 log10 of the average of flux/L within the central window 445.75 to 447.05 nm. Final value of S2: 0.13 mag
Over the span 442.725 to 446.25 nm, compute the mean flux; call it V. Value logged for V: 21.5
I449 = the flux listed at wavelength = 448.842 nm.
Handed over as 23.3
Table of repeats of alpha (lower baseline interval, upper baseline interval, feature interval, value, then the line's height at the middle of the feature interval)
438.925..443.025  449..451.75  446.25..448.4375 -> 0.067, 24.4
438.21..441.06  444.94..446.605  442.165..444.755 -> -0.368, 19.2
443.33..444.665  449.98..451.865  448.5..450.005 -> 0.120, 26.3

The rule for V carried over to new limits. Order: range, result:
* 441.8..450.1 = 22.7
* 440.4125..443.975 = 20.8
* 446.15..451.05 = 24.8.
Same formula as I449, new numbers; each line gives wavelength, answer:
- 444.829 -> 24.4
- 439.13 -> 18.2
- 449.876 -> 26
